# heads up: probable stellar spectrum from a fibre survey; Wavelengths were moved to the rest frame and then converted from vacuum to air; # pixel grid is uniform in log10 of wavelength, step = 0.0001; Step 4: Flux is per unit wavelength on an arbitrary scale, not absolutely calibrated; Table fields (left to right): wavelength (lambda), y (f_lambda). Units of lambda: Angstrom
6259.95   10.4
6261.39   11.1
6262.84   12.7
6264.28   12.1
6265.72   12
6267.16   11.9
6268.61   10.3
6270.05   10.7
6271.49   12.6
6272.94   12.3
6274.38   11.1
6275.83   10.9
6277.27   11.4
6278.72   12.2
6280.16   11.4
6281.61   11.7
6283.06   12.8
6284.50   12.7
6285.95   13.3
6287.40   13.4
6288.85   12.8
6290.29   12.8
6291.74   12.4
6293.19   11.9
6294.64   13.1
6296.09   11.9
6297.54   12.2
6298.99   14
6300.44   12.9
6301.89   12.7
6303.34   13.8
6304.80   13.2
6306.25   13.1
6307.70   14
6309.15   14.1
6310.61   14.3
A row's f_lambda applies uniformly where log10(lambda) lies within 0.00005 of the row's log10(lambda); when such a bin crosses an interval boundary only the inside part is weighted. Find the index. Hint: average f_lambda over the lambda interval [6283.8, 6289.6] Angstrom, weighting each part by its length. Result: 13.1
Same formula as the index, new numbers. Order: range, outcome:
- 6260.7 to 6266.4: 12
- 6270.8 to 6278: 11.6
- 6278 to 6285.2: 12.2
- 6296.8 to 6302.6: 13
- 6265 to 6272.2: 11.5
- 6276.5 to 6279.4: 11.8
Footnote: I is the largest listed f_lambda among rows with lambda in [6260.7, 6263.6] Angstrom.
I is 12.7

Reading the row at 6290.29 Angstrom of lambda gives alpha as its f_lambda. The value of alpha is 12.8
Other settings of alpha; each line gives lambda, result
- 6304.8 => 13.2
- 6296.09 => 11.9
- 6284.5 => 12.7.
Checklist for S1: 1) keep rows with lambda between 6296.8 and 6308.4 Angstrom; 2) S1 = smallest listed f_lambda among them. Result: 12.2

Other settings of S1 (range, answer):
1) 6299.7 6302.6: 12.7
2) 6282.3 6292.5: 12.4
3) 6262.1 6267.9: 11.9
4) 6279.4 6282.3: 11.4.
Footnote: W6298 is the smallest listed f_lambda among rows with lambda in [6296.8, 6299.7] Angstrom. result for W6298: 12.2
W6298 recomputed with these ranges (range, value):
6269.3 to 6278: 10.7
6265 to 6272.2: 10.3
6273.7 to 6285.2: 10.9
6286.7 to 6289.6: 12.8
